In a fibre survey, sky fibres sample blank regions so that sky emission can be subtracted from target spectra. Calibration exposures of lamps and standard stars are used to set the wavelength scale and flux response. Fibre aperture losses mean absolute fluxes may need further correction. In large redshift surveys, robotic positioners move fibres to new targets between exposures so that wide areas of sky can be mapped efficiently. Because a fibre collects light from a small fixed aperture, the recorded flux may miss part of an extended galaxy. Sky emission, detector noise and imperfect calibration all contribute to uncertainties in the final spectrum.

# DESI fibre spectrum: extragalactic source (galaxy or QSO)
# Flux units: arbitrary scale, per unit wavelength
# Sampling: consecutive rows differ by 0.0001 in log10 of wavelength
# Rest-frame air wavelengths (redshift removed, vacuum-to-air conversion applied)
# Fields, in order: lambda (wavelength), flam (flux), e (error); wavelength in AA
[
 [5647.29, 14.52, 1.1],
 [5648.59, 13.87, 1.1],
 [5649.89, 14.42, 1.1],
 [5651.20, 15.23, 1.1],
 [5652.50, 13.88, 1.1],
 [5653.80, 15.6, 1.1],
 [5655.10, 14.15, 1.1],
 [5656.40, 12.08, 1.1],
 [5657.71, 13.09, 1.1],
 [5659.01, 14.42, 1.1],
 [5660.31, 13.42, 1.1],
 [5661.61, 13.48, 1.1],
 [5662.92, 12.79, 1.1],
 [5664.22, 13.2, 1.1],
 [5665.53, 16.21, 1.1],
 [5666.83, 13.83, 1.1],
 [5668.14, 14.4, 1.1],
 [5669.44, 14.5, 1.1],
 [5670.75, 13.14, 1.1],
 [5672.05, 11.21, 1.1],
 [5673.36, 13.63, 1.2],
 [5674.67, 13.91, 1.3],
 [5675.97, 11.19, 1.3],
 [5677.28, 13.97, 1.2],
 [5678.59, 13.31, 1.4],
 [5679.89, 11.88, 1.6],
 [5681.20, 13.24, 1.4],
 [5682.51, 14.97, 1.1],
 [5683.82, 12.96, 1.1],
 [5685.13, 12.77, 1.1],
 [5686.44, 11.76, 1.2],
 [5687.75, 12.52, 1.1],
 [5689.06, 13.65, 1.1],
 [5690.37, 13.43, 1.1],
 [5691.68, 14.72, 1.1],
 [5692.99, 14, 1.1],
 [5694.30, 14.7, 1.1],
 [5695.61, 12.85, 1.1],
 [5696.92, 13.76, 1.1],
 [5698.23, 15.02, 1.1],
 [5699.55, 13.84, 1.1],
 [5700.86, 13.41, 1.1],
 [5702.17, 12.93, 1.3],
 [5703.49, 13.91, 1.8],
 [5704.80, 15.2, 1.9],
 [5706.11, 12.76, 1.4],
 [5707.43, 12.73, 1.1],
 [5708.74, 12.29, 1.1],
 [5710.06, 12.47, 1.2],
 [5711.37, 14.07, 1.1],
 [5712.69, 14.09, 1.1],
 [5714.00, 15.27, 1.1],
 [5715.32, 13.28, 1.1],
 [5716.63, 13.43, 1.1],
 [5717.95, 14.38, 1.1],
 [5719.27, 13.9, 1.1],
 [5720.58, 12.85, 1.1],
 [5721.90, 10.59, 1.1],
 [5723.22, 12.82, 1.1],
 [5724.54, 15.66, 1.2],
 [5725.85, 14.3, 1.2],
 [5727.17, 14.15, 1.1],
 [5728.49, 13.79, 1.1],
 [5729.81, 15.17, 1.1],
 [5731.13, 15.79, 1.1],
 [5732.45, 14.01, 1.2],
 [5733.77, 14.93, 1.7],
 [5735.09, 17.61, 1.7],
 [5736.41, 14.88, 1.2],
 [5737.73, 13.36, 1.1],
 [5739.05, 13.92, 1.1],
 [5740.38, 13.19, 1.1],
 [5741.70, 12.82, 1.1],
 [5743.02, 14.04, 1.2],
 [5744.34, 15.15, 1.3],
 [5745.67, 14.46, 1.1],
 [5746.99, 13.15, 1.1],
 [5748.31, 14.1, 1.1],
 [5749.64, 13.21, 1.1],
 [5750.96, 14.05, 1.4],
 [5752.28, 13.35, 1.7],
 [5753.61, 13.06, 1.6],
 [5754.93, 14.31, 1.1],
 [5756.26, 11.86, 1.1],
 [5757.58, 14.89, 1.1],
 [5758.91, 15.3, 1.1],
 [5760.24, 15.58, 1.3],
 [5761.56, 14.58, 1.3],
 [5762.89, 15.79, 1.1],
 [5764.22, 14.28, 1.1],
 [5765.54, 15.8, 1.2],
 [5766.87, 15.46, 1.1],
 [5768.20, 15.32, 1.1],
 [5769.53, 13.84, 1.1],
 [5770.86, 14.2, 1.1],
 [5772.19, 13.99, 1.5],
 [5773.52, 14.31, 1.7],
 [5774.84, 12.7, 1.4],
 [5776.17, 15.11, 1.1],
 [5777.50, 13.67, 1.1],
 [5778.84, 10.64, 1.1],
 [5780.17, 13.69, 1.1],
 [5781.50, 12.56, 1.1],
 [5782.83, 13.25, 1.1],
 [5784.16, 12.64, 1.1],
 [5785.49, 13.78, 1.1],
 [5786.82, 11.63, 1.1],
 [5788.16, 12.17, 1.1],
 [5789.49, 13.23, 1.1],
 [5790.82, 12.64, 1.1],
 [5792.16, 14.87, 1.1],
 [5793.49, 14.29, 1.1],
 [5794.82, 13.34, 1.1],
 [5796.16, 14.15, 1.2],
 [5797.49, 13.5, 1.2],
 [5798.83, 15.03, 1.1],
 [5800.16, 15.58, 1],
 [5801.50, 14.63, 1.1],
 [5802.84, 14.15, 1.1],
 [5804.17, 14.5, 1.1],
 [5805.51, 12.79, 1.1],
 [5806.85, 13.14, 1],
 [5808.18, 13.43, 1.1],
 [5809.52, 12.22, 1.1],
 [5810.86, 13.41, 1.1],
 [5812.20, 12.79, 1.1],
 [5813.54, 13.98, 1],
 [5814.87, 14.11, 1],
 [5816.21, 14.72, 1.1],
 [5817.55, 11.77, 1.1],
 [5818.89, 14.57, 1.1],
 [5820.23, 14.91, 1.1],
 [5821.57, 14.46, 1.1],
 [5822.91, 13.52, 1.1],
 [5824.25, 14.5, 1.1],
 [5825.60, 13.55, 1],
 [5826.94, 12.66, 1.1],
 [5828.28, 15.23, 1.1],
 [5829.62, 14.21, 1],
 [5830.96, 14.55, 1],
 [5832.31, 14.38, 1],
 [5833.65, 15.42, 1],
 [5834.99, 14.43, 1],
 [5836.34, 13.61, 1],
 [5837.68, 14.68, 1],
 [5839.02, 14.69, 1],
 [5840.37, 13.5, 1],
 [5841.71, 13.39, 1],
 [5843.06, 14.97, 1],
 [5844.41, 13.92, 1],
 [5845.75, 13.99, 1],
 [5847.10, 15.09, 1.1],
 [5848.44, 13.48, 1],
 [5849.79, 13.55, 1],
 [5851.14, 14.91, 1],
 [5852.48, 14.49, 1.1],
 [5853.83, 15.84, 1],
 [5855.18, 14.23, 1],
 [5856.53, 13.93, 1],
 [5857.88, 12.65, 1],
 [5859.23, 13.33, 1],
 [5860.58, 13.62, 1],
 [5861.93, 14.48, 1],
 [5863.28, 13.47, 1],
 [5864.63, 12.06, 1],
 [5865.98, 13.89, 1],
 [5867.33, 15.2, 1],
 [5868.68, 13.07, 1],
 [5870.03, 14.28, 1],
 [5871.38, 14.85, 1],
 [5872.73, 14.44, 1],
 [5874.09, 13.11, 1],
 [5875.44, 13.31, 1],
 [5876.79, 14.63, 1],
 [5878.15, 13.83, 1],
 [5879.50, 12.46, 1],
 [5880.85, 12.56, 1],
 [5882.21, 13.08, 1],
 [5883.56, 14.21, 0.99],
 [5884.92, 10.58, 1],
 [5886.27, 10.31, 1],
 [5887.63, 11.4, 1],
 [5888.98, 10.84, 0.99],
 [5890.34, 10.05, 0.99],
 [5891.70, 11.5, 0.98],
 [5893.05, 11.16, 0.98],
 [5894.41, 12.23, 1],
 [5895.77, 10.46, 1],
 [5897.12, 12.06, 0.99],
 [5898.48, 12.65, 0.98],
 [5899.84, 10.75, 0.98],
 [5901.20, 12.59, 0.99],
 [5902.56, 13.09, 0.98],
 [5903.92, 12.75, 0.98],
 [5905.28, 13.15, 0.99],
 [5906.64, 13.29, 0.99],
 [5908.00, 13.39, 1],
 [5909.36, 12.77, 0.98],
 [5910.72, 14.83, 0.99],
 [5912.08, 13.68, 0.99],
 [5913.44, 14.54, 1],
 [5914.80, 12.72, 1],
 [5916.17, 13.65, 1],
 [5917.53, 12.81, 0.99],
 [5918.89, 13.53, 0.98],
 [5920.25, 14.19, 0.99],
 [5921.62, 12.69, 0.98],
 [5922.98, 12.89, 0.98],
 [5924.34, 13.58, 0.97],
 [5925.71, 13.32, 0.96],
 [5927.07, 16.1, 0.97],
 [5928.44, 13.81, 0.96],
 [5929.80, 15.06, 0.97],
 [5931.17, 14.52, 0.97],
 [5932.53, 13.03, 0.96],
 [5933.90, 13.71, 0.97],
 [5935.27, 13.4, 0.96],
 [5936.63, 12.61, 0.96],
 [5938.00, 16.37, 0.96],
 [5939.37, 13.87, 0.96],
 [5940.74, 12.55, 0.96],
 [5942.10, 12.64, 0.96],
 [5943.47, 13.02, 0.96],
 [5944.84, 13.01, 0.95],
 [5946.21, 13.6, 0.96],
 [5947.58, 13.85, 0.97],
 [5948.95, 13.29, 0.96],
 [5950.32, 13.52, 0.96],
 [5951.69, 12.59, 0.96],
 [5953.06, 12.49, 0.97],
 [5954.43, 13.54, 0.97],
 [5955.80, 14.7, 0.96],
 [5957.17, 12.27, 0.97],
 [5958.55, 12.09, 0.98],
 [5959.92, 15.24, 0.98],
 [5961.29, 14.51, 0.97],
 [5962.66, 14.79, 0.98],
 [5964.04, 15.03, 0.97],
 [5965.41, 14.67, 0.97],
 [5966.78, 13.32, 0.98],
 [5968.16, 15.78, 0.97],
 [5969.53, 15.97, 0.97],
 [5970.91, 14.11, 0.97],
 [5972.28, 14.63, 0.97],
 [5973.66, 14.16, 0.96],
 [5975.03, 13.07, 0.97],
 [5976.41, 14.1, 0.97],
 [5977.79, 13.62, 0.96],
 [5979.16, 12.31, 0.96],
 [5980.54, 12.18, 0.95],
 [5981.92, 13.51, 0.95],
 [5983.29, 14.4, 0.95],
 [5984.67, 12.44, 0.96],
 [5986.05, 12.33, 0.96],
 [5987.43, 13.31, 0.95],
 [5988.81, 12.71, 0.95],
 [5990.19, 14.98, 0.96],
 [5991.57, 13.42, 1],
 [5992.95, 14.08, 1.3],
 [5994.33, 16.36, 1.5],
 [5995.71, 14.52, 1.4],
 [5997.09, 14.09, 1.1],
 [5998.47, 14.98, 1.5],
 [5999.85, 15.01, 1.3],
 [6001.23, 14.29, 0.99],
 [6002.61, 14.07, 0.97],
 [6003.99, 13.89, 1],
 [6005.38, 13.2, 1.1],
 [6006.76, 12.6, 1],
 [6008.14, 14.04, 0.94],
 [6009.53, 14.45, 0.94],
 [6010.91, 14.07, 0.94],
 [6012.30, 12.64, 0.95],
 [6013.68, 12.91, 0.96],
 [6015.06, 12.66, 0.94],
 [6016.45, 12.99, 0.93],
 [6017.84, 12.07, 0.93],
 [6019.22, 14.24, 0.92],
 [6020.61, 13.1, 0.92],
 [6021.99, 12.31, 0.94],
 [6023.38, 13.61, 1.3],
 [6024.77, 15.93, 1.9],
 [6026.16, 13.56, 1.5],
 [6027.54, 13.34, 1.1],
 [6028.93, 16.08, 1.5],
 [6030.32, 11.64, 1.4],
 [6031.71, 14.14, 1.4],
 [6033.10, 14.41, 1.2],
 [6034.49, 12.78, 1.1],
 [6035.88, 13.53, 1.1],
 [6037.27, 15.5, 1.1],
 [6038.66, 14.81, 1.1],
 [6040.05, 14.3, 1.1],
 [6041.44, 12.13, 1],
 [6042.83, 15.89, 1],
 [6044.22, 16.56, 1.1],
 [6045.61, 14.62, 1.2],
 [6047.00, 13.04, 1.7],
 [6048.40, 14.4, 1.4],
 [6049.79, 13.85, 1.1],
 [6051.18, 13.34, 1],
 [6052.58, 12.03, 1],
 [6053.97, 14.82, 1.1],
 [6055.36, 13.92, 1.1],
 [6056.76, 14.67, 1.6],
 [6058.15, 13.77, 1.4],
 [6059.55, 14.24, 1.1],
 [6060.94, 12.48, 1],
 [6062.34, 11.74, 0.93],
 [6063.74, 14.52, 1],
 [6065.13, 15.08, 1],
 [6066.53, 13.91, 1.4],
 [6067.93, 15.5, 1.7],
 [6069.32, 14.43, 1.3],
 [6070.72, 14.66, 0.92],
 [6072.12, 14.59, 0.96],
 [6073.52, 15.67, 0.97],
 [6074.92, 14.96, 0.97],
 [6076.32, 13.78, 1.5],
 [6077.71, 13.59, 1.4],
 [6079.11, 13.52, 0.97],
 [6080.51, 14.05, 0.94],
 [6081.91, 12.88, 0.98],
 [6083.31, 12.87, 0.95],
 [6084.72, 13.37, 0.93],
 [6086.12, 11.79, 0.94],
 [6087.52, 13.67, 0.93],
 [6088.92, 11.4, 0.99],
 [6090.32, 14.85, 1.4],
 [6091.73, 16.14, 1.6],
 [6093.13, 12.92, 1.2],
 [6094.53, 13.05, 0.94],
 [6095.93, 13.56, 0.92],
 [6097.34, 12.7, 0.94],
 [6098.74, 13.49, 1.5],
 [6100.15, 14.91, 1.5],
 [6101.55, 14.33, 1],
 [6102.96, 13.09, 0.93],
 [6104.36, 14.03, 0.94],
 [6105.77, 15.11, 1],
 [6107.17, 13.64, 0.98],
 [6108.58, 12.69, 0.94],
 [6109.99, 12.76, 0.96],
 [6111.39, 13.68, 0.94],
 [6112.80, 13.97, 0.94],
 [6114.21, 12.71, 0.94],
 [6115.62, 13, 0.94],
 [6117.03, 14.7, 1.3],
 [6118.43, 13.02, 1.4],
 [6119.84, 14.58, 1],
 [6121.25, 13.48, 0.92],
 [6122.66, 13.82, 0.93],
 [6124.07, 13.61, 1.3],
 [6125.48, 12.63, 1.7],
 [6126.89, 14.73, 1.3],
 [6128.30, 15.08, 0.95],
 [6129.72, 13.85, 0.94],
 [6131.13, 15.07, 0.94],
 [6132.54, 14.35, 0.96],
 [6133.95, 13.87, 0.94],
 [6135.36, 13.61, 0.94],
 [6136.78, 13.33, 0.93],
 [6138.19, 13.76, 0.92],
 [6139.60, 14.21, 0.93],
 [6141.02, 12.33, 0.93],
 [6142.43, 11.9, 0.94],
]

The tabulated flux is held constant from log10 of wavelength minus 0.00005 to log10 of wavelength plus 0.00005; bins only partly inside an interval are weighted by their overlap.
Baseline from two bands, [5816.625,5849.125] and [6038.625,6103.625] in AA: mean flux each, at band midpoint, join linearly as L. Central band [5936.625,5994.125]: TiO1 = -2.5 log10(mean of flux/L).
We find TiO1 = 0.02 mag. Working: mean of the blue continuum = 14.1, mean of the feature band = 13.7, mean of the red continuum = 13.9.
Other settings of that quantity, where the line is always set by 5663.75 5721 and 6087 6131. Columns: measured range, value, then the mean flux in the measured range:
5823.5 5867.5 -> -0.04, 14.1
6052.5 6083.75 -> -0.03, 14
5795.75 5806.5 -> -0.05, 14.3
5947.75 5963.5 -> 0.01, 13.6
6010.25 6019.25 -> 0.06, 13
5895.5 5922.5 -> 0.05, 13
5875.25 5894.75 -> 0.13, 12.1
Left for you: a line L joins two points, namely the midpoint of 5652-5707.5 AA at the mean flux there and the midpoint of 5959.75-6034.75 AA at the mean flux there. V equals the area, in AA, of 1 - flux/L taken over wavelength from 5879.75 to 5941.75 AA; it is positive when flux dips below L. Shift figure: 3.8 AA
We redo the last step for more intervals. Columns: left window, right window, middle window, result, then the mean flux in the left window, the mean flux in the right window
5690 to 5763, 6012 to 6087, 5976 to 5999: 0.3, 14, 13.8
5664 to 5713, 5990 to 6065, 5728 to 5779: -2.7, 13.5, 13.9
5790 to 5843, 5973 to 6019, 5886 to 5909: 3.2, 14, 13.6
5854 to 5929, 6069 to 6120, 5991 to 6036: -1.1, 13.1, 13.7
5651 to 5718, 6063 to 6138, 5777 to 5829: 0.3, 13.6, 13.9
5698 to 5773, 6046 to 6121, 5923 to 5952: 0.4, 14.1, 13.8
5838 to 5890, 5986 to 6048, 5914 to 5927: 0.3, 13.6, 13.9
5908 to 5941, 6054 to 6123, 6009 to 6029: 0.4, 13.8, 13.8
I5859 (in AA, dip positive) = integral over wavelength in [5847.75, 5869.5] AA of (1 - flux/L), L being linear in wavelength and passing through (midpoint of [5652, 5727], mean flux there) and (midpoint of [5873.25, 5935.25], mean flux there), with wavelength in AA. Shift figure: -1.4 AA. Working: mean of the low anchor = 13.5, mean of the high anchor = 12.9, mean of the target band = 13.9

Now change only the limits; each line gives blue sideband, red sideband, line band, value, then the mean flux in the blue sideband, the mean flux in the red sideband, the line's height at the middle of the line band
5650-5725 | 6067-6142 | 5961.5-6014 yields -0.9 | 13.6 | 13.8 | 13.7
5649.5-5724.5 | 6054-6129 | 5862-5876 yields -0.1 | 13.5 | 13.8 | 13.7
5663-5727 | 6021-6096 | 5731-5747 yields -1.0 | 13.5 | 13.9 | 13.6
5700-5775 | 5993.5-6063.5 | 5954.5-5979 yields -0.5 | 14.1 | 13.9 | 13.9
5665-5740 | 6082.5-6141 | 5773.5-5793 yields 0.9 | 13.7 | 13.7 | 13.7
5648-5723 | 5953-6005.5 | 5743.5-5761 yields -0.5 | 13.5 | 14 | 13.6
